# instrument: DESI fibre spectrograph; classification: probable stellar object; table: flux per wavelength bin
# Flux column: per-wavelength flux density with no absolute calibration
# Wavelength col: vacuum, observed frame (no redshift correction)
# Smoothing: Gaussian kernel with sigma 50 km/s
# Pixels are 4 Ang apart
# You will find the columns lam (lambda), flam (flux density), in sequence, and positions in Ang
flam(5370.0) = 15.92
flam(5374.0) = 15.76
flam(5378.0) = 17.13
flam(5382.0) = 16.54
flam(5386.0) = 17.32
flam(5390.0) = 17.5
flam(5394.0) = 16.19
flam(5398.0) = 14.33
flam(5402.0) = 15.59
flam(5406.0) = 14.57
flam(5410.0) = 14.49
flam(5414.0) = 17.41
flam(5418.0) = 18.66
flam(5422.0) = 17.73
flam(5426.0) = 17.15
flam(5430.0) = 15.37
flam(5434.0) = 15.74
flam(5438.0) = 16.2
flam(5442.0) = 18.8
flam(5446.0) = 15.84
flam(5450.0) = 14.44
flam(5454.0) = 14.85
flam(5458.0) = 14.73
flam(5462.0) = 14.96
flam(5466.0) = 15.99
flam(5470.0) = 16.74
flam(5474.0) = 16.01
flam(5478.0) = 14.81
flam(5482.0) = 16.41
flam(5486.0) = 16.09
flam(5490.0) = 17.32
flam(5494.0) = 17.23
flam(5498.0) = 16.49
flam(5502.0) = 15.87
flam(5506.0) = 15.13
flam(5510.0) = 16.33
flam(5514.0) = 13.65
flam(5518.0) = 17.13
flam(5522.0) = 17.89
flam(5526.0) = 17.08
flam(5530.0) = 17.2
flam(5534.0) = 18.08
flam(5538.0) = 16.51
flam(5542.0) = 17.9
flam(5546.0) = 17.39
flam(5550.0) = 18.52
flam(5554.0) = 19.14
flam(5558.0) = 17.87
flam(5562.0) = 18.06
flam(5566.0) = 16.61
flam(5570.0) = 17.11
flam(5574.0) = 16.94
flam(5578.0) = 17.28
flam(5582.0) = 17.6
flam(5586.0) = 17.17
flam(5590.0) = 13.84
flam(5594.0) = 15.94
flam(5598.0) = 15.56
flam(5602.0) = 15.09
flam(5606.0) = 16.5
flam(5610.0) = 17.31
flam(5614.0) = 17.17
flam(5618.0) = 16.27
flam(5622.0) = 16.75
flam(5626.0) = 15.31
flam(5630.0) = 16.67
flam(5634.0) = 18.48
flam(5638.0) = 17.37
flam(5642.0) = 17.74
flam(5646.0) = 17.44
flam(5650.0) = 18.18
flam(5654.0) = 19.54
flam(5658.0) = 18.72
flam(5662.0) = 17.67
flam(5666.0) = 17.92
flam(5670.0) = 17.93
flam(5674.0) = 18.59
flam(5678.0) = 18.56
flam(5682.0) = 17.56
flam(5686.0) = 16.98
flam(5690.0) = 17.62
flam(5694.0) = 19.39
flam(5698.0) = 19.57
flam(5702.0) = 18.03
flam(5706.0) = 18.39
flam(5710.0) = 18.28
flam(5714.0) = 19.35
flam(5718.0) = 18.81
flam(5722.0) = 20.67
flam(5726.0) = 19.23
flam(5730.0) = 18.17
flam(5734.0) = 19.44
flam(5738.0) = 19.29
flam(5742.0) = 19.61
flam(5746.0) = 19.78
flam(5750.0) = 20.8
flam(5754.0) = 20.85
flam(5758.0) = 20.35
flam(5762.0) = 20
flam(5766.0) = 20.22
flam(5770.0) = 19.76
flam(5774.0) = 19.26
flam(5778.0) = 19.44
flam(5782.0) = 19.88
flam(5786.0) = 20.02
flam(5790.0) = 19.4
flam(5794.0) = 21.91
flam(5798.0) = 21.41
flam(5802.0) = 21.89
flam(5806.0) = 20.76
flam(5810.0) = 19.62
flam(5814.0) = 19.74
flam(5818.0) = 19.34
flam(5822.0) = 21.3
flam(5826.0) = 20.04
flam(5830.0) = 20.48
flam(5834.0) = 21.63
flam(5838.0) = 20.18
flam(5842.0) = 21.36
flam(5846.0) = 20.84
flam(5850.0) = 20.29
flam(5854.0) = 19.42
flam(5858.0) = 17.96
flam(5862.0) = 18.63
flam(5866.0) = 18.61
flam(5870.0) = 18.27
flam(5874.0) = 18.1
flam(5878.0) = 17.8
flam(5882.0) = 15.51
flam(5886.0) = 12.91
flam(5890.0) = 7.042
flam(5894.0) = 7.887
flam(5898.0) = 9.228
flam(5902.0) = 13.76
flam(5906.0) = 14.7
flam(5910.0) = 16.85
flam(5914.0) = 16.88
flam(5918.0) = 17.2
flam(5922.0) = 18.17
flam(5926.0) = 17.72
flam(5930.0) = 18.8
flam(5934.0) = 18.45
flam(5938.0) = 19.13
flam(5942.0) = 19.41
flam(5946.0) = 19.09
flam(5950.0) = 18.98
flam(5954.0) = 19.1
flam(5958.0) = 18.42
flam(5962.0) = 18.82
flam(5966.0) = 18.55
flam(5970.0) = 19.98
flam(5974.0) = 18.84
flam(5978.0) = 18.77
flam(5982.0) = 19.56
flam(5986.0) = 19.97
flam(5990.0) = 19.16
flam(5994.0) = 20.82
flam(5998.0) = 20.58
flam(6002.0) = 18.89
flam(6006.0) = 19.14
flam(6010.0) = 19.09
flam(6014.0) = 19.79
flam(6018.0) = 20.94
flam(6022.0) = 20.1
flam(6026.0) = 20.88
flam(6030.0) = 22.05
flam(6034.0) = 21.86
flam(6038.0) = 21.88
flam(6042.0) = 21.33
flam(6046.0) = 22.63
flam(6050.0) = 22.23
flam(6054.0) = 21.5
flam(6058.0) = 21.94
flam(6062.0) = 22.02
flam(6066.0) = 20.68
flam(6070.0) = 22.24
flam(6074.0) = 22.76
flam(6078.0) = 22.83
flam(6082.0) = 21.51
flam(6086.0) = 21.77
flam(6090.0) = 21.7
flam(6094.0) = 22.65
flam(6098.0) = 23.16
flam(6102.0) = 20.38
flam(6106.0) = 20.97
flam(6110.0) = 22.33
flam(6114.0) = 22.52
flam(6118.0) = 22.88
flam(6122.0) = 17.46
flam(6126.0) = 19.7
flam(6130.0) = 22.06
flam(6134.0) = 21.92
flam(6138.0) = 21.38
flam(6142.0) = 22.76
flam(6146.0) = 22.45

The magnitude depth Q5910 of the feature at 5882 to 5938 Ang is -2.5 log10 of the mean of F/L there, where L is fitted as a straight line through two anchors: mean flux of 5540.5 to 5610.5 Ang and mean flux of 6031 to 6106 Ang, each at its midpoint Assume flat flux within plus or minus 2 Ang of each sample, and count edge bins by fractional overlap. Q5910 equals 0.35 mag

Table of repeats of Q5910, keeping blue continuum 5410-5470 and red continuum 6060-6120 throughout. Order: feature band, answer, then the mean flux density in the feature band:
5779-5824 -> -0.05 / 20.5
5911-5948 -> 0.13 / 18.3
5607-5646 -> 0.05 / 17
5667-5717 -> 0.01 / 18.4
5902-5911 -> 0.32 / 15.2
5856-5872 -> 0.09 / 18.4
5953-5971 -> 0.11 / 18.9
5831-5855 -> -0.05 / 20.7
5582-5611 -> 0.11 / 16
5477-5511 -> 0.03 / 16.2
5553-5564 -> -0.06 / 18.3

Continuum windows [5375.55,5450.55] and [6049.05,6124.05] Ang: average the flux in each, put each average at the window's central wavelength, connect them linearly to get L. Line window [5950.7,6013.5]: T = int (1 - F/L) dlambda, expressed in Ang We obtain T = 4.8 Ang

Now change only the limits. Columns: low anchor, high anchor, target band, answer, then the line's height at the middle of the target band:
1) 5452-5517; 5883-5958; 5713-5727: -3.2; 15.9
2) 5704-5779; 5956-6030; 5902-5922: 3.4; 19.6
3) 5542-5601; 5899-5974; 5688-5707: -1.4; 17.4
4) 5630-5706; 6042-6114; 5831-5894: 7.3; 20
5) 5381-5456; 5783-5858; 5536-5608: 3.6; 17.9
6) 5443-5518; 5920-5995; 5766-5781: -1.6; 17.8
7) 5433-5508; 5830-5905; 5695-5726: -4.9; 16.4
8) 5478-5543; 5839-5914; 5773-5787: -2.9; 16.3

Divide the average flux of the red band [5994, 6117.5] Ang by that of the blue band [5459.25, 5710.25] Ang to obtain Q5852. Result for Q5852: 1.25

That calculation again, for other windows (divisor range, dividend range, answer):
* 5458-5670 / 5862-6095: 1.12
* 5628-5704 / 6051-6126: 1.20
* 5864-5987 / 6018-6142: 1.28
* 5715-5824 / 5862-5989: 0.85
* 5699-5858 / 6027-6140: 1.09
